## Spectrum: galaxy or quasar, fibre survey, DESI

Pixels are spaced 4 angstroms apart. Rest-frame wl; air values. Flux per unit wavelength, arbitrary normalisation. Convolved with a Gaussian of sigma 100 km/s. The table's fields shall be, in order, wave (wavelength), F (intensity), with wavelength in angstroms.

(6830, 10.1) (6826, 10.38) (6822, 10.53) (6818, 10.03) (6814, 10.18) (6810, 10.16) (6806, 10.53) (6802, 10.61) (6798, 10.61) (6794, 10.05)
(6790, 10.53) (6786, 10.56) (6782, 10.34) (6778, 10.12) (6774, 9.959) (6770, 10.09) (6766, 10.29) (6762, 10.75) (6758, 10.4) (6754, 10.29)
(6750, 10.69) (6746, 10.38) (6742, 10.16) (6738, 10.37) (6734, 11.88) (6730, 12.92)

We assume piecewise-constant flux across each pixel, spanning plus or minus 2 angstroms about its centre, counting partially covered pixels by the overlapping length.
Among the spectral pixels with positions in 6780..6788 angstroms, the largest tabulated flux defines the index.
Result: 10.56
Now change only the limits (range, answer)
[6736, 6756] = 10.69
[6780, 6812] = 10.61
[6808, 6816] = 10.18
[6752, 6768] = 10.75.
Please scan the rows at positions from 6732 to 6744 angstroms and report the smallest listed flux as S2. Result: 10.16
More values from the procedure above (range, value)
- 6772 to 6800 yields 9.959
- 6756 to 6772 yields 10.09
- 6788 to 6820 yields 10.03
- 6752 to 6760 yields 10.29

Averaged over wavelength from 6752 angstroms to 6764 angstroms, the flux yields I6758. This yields 10.5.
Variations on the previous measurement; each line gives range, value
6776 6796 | 10.3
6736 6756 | 10.4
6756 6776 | 10.3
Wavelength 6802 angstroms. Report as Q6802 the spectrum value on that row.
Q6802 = 10.61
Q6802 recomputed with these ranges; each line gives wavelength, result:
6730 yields 12.92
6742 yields 10.16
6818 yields 10.03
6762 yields 10.75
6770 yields 10.09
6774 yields 9.959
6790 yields 10.53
